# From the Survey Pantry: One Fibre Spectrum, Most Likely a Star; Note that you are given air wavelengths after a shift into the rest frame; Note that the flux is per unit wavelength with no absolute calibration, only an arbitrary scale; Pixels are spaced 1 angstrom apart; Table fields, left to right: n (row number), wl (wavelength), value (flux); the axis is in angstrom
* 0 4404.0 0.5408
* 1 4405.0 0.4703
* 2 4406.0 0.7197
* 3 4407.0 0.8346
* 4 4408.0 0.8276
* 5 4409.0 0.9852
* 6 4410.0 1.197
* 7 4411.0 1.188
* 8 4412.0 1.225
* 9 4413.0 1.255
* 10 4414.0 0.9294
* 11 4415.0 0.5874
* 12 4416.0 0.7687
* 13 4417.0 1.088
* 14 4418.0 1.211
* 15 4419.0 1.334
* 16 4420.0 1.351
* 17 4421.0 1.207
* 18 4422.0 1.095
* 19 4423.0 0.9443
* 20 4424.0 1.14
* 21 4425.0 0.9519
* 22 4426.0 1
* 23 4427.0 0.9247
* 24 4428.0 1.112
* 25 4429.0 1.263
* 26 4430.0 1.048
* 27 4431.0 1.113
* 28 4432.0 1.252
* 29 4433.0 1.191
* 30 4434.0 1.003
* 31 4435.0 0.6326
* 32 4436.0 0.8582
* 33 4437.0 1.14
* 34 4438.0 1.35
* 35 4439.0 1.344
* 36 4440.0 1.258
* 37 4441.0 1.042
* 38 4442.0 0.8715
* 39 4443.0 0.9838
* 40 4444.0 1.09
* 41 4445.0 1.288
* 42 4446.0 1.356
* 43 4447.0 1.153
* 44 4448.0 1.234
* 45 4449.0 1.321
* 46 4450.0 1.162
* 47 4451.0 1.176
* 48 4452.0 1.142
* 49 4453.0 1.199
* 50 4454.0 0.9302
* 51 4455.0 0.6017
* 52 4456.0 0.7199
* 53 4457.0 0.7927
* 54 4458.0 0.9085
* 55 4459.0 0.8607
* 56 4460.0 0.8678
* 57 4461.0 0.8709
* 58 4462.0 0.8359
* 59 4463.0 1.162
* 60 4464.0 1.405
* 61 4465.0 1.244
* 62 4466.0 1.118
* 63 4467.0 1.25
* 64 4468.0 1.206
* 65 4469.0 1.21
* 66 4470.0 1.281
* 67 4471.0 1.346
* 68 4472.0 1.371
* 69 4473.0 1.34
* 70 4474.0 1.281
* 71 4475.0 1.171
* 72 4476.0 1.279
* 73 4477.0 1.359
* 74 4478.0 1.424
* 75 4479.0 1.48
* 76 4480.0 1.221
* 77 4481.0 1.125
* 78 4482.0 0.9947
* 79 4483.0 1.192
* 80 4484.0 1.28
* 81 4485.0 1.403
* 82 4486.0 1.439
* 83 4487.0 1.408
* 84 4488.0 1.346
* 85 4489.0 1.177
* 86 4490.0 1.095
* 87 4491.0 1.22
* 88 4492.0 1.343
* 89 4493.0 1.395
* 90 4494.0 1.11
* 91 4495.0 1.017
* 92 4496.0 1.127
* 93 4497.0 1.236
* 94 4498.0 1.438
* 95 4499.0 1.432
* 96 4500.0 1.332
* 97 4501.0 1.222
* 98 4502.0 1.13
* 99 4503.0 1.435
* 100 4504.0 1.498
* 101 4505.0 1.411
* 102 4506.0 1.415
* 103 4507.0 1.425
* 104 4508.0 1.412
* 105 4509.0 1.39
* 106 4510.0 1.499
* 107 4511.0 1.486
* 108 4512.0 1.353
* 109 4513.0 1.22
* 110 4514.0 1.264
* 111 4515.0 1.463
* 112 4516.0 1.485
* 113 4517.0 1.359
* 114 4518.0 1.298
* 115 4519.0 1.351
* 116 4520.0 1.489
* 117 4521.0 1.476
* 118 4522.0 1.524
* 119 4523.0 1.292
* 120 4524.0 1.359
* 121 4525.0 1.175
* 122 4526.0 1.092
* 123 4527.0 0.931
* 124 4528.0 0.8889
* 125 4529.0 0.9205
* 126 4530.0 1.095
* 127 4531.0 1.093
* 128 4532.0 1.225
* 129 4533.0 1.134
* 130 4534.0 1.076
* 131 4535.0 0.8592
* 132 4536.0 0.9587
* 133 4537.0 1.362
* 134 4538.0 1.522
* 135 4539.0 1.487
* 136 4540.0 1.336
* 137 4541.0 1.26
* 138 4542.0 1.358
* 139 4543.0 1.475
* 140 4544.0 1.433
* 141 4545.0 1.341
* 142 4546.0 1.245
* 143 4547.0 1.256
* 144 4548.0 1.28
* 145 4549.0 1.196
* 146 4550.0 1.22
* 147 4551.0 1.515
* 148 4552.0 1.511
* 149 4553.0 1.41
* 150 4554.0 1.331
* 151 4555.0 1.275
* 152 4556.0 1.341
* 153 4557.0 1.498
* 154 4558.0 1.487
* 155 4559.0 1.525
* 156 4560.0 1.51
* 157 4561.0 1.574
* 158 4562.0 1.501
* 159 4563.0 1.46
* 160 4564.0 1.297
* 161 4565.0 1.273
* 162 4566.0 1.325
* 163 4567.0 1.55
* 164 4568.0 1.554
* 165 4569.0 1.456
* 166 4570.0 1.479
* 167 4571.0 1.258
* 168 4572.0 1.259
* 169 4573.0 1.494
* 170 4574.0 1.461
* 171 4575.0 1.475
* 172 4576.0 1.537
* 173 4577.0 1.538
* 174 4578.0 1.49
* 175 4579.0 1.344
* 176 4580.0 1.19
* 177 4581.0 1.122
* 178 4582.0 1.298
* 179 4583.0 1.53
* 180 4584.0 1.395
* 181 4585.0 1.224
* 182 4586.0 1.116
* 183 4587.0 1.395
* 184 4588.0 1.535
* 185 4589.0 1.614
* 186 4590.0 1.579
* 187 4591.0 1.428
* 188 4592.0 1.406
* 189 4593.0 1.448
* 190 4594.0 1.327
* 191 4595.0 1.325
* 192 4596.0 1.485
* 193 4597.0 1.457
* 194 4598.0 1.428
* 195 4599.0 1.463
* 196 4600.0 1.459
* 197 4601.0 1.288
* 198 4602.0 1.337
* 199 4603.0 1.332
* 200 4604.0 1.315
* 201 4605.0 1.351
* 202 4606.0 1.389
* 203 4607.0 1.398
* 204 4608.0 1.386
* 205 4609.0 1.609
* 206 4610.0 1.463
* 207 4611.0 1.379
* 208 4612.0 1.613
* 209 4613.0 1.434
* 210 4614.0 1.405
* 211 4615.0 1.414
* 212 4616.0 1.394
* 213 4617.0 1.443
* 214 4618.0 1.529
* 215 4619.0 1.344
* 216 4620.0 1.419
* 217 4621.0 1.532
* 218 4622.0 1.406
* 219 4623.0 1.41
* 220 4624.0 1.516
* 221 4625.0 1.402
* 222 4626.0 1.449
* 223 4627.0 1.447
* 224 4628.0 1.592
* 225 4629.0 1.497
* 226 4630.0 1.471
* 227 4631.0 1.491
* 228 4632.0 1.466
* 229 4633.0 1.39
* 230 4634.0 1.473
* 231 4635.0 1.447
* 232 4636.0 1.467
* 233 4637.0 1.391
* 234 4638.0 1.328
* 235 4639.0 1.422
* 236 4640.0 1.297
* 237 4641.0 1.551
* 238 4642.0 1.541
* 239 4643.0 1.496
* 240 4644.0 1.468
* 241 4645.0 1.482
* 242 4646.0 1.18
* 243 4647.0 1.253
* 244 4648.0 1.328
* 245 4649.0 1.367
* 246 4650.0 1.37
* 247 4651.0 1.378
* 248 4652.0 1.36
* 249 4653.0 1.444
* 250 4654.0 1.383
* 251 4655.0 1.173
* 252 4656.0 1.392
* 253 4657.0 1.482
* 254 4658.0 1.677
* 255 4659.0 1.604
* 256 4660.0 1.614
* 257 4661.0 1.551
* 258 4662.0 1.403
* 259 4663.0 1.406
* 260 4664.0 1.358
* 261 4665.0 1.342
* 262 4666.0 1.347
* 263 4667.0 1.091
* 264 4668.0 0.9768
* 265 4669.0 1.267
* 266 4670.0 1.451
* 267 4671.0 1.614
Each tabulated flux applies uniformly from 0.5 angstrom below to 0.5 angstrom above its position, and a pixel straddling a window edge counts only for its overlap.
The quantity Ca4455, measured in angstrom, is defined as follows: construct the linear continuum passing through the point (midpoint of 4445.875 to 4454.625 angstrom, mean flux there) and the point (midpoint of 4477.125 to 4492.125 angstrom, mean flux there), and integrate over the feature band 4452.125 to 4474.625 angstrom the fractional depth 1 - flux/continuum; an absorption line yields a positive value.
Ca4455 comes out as 2.4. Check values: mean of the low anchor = 1.17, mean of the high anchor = 1.28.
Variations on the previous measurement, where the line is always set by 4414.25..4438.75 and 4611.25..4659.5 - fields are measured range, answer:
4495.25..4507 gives -1.31 angstrom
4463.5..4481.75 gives -2.10 angstrom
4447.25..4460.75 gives 1.45 angstrom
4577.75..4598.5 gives -0.54 angstrom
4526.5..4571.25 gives -1.04 angstrom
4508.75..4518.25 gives -1.28 angstrom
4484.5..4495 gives -0.92 angstrom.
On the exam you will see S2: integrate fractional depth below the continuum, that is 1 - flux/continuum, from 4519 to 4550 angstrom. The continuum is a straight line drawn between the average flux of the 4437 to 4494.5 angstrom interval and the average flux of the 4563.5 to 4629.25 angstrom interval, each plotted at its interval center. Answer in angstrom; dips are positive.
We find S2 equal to 1.5 angstrom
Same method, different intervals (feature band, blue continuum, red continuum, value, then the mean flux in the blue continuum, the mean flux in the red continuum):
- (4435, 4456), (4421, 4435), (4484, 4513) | 0.5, 1.07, 1.33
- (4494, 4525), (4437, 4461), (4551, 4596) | -2.9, 1.07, 1.41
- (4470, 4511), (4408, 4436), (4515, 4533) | -4.3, 1.07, 1.24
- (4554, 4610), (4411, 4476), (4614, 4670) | -3.9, 1.1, 1.41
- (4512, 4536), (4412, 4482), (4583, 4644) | 0.8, 1.12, 1.43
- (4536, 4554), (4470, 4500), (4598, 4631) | 0.0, 1.28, 1.43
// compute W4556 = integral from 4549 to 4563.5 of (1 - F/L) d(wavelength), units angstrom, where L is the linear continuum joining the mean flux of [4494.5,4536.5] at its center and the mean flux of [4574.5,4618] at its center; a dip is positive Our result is -1.0 angstrom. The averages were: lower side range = 1.27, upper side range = 1.41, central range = 1.43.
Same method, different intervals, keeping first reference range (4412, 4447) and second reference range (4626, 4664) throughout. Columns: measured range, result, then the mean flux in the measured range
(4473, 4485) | -1.0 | 1.26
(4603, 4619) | -0.6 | 1.43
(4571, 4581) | -0.6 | 1.4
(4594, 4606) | -0.2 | 1.38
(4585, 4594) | -0.5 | 1.42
